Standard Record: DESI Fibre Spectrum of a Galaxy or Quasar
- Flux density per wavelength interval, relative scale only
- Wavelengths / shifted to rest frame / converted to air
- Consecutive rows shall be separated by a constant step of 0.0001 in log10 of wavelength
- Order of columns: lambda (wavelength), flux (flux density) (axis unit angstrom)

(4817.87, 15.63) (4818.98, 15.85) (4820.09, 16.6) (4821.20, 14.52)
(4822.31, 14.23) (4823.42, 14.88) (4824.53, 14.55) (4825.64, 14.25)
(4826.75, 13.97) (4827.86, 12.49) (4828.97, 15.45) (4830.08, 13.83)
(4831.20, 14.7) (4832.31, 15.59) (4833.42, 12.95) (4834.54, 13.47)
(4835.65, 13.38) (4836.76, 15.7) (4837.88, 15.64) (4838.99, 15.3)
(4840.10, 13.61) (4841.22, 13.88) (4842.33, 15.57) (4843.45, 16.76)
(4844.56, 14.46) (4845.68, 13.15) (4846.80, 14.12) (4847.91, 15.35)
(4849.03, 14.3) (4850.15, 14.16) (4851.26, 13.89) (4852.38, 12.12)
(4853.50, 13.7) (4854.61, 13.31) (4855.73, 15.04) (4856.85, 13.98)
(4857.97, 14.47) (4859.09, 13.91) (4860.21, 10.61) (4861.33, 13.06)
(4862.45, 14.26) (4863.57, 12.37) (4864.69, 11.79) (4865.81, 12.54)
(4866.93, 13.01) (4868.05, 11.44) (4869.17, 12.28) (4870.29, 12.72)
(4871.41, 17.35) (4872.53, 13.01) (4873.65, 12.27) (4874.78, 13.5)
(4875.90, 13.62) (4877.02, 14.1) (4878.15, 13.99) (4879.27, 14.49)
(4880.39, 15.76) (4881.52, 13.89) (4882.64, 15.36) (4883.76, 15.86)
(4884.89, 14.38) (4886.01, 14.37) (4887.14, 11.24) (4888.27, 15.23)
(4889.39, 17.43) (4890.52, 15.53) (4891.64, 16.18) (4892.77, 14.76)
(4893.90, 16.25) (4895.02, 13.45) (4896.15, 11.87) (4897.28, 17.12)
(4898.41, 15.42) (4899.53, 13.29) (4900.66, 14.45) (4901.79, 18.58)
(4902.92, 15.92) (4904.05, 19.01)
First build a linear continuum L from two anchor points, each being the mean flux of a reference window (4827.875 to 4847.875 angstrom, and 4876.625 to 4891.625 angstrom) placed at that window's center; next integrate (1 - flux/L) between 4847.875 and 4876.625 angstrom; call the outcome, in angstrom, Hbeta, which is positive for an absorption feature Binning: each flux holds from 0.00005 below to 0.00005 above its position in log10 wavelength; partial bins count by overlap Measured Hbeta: 2.6 angstrom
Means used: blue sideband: 14.5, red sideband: 14.8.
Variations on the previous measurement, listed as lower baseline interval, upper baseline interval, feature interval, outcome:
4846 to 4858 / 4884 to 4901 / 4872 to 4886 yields 0.3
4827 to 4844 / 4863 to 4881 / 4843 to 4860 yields -0.1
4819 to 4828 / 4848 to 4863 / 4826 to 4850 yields -0.5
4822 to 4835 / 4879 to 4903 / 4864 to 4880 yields 1.6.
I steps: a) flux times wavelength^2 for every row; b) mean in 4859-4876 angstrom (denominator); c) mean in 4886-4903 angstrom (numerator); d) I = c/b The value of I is 1.18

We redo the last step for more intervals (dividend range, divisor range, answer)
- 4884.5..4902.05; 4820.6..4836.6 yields 1.08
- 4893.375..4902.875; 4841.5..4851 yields 1.05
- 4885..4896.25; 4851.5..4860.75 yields 1.11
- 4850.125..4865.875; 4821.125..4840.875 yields 0.93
